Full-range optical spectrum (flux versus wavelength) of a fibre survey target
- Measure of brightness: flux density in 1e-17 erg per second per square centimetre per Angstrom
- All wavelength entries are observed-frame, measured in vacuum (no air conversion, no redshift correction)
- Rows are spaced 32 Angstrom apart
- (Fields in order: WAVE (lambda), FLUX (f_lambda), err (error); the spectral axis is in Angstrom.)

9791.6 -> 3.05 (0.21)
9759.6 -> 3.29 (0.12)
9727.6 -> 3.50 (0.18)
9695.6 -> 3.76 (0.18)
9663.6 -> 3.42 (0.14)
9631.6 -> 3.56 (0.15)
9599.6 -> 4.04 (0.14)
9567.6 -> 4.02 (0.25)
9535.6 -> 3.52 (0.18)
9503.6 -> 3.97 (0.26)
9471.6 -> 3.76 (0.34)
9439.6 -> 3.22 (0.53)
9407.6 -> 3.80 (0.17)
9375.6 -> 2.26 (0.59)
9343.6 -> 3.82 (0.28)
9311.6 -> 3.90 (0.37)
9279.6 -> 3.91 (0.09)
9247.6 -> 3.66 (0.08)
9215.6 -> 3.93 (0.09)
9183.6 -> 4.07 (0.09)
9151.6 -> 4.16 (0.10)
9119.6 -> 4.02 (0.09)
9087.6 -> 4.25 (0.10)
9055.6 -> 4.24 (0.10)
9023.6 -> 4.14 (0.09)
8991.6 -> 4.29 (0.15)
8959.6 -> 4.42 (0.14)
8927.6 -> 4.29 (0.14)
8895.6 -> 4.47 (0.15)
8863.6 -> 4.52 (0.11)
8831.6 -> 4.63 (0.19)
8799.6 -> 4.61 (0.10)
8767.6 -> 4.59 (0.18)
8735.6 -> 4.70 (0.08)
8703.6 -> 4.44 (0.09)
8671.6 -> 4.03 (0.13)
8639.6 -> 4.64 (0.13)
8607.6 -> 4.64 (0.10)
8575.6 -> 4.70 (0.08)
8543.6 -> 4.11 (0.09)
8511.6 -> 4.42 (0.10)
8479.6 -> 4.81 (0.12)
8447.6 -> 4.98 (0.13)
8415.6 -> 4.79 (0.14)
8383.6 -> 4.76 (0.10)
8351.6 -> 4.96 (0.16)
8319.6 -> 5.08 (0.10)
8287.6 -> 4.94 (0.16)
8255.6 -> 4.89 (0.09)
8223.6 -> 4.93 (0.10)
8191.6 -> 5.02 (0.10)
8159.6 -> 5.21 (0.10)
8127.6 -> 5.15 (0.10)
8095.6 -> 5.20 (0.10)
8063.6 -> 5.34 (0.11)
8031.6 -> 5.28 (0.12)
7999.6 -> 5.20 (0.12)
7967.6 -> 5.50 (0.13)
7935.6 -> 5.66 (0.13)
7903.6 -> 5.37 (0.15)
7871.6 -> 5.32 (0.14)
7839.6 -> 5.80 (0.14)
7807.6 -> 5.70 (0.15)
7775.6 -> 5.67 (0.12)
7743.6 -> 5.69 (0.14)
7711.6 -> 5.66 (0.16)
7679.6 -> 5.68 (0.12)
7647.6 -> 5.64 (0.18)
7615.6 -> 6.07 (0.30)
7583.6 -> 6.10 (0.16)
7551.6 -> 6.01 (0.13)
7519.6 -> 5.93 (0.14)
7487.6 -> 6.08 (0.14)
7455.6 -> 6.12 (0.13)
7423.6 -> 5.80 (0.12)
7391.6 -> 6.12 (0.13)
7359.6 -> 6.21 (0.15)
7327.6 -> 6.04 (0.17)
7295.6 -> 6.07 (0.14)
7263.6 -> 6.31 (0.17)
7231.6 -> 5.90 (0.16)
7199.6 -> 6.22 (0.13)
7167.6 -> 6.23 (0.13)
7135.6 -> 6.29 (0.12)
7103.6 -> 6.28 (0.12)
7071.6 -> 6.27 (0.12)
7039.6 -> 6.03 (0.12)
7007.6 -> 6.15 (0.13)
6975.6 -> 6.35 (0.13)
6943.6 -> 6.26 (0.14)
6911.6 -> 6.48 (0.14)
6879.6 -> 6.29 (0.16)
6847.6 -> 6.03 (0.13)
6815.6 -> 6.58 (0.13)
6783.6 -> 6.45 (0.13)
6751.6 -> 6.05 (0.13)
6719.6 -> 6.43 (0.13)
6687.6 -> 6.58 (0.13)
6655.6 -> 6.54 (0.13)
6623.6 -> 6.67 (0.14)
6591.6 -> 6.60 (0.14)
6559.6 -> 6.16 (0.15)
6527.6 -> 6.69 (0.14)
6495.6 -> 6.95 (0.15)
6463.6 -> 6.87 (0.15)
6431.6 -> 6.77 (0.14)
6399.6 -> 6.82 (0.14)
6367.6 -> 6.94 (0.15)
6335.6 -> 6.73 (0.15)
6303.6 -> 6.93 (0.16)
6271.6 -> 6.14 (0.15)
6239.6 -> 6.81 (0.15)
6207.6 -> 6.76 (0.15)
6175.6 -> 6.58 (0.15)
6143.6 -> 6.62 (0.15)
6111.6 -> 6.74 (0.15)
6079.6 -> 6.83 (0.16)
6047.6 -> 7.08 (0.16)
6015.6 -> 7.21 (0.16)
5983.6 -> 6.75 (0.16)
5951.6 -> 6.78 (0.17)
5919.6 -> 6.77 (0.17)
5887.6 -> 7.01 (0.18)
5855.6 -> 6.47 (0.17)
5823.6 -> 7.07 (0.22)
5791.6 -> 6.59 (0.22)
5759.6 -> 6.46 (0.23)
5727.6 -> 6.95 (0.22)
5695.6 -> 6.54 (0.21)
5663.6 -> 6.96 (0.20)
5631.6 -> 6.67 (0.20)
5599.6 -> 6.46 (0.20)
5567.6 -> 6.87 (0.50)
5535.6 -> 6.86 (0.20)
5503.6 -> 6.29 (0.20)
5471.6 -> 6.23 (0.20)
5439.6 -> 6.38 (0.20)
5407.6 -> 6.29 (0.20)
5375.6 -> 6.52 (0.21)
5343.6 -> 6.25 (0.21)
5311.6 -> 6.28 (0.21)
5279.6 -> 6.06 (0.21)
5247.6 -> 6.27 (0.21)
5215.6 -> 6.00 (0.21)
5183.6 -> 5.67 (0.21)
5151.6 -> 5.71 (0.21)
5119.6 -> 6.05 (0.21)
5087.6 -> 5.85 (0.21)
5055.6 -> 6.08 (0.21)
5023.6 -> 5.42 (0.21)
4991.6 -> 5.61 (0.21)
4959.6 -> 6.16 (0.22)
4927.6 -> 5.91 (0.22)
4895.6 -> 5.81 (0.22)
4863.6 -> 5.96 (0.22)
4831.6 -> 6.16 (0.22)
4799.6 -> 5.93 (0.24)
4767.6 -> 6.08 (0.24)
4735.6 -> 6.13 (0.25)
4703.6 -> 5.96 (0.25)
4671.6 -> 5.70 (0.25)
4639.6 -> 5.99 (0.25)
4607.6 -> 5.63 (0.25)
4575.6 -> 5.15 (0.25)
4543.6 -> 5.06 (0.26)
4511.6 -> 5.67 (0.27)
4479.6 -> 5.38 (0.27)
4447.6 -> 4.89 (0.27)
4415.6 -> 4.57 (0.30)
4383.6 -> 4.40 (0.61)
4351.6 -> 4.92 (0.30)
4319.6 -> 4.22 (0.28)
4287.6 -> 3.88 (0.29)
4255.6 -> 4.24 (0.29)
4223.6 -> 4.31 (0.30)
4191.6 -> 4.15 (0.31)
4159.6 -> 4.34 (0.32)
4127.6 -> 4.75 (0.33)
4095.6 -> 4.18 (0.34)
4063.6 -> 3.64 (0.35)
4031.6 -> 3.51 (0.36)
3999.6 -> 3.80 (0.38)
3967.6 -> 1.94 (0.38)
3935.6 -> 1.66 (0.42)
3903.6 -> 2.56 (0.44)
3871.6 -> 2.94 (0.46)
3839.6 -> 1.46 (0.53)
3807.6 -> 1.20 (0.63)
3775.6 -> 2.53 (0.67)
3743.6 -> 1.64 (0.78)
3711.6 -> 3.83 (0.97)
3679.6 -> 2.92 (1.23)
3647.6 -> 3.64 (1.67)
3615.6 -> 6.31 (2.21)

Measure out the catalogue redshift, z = 0.000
